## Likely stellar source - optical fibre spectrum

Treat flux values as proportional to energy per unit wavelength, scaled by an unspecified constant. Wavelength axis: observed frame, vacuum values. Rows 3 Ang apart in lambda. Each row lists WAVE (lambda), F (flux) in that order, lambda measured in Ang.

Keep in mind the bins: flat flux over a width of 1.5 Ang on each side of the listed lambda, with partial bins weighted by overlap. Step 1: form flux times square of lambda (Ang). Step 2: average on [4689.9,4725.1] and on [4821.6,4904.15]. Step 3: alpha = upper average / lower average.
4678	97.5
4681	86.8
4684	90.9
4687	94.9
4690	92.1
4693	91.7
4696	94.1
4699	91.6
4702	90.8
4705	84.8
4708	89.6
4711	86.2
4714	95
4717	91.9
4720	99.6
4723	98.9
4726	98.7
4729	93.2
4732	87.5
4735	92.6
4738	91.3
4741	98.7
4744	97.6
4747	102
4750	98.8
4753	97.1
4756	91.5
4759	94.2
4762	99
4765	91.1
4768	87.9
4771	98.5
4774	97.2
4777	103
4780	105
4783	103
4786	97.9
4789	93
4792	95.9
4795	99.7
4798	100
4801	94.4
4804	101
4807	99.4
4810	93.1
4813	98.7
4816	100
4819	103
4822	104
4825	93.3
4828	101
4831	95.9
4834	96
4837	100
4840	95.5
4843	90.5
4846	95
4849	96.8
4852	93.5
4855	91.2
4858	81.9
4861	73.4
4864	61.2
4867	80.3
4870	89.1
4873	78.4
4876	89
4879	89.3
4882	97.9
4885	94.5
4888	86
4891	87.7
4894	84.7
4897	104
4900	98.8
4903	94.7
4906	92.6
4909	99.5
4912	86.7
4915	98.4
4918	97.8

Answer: 1.05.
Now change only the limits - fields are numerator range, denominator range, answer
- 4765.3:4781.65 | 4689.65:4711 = 1.12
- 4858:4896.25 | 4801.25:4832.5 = 0.88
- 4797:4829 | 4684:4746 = 1.11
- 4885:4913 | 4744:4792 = 1.01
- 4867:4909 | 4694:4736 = 1.06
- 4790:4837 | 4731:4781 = 1.05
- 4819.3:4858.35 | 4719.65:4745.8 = 1.05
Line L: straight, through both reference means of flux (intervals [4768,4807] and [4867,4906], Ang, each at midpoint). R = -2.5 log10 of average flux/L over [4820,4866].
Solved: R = 0.04 mag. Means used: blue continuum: 98.6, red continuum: 90.8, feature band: 91.3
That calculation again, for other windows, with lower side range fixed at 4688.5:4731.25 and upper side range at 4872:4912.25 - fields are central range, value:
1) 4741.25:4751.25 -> -0.078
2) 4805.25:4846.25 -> -0.062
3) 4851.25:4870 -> 0.147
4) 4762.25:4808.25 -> -0.062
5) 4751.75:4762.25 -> -0.029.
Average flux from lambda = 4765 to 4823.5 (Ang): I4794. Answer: 98.5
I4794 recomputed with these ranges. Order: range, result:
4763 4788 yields 97.9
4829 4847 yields 95.7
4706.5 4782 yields 95.5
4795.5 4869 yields 93.4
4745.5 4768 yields 95.7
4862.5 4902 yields 87.8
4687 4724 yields 92.2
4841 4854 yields 93.9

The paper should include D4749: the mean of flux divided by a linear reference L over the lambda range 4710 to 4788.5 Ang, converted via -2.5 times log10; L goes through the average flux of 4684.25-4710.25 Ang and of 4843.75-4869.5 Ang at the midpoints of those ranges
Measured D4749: -0.08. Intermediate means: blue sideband 91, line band 96.1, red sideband 84.5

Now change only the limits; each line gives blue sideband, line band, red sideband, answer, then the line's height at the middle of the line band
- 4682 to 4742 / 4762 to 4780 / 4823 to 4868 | -0.060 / 91.4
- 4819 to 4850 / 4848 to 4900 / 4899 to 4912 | 0.104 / 96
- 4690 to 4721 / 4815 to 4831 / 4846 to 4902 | -0.125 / 89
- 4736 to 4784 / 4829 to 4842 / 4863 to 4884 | -0.095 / 88.7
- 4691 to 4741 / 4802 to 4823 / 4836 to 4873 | -0.128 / 88.6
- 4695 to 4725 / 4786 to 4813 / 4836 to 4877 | -0.097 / 88.9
